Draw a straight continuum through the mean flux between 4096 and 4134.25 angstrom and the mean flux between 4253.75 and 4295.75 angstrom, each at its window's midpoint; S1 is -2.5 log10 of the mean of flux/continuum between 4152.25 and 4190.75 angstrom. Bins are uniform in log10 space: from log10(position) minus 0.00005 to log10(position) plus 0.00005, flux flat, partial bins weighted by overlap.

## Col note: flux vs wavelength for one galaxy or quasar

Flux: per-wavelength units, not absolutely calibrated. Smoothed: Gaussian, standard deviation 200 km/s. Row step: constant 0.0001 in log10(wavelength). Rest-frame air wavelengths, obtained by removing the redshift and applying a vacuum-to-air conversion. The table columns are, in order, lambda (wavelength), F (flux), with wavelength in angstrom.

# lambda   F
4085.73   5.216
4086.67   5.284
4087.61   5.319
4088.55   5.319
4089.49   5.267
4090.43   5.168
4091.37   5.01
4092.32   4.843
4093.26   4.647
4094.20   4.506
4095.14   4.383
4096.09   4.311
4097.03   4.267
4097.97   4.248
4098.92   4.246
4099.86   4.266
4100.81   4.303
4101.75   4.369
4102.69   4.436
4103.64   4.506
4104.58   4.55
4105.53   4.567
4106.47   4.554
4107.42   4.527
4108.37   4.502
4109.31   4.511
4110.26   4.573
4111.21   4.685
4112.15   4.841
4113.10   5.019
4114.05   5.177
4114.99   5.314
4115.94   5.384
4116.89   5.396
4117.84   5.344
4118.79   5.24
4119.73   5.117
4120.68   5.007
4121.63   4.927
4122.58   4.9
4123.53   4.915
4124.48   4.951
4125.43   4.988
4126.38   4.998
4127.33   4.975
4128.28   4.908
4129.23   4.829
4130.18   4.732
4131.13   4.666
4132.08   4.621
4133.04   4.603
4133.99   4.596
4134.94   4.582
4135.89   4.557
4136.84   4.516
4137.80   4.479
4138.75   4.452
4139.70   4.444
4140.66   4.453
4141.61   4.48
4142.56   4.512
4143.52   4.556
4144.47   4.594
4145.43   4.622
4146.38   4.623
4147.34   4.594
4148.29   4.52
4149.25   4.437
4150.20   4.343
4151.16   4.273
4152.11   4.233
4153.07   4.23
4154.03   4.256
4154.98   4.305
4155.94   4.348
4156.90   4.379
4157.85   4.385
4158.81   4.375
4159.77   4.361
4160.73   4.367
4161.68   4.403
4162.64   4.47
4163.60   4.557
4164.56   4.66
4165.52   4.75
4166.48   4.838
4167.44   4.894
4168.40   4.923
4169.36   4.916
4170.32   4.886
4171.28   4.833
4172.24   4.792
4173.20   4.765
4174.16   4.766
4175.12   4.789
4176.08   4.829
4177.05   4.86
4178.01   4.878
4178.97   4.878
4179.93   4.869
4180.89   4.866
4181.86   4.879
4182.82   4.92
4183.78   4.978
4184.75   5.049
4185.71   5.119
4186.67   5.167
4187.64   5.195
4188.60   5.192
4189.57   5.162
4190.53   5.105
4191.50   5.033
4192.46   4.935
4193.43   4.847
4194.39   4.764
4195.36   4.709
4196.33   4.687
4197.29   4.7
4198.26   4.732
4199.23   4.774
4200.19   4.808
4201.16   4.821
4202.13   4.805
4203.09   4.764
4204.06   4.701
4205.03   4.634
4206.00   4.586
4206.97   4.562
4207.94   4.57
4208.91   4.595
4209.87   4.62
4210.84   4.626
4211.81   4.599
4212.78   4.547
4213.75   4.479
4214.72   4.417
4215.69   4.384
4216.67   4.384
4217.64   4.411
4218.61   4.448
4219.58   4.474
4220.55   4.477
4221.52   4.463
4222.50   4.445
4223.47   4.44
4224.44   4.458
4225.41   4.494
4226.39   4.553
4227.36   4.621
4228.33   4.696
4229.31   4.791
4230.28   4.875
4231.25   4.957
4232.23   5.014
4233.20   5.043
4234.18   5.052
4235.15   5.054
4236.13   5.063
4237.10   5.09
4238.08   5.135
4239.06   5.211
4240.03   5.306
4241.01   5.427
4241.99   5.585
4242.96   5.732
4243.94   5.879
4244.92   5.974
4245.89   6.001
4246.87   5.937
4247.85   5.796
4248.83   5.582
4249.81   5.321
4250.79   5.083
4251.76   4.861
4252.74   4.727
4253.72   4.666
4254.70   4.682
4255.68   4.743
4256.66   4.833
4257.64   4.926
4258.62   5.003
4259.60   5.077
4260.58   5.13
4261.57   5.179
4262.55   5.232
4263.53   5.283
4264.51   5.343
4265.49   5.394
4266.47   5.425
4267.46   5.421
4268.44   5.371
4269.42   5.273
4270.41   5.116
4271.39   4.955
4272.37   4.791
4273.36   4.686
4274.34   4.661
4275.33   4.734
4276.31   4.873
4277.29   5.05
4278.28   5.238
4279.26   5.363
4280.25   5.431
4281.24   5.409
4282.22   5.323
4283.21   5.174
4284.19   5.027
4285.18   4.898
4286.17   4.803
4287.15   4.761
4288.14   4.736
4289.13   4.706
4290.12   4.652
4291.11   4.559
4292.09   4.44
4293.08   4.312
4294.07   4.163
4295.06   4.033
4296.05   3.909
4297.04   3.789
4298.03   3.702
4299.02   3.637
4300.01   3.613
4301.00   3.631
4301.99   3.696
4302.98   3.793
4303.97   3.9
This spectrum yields 0.018 mag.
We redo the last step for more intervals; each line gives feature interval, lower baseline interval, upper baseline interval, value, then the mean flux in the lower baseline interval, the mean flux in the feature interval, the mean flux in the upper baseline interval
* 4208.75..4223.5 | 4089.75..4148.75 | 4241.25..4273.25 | 0.14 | 4.7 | 4.49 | 5.25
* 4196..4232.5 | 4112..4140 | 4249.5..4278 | 0.08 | 4.89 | 4.61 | 5.03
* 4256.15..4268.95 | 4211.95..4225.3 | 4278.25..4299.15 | -0.14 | 4.45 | 5.2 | 4.64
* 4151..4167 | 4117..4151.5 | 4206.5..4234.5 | 0.06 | 4.71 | 4.43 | 4.6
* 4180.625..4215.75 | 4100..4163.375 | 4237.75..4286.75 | 0.03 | 4.64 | 4.8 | 5.2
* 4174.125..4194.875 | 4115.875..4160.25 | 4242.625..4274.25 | -0.02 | 4.65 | 4.96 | 5.22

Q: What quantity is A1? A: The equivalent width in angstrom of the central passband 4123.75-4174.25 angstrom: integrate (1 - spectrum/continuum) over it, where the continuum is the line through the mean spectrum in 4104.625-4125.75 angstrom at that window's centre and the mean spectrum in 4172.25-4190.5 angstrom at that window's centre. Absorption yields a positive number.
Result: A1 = 3.49 angstrom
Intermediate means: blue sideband 4.92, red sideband 4.95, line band 4.6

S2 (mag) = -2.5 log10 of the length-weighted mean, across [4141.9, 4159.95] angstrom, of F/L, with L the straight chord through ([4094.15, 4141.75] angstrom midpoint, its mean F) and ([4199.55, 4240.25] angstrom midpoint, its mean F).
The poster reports 0.07 mag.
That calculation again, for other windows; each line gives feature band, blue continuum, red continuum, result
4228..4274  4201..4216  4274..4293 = -0.087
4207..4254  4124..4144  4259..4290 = 0.007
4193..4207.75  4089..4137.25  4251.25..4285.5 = 0.047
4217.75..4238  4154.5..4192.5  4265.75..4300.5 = 0.009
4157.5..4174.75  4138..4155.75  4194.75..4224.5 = -0.043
